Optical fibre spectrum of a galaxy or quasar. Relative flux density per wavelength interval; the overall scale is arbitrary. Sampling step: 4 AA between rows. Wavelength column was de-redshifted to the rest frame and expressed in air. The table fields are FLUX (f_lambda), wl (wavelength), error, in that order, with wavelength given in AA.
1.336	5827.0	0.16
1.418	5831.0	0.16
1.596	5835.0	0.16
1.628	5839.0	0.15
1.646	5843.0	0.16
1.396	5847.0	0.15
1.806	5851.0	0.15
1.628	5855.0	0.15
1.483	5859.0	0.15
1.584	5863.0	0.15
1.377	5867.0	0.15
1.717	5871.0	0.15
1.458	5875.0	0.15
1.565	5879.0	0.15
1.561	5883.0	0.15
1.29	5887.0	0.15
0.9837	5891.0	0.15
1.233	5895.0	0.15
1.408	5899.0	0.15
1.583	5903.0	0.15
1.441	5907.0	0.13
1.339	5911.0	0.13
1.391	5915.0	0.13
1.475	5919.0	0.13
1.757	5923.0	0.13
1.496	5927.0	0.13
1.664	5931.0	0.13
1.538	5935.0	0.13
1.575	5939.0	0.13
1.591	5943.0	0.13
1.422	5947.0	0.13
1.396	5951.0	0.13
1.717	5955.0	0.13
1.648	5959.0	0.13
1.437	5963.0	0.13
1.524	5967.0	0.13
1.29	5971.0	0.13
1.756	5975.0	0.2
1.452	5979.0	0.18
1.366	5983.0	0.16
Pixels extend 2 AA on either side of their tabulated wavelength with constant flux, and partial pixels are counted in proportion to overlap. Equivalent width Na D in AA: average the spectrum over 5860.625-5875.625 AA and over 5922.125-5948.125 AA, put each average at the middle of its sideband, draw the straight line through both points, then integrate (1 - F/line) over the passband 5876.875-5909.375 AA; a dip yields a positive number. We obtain 3.6 AA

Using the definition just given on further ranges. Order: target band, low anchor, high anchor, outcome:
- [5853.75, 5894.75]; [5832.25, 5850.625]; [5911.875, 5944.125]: 3.1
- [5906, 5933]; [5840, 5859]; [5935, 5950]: 0.5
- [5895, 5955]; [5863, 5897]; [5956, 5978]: -1.2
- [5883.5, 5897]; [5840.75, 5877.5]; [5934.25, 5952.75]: 2.9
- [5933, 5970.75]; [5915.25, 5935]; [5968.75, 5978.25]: 0.3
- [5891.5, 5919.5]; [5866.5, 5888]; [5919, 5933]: 3.4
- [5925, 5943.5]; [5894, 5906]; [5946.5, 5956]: -1.2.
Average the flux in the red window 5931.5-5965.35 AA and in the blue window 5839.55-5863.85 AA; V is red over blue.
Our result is 1.0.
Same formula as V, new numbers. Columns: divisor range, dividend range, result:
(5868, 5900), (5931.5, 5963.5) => 1.11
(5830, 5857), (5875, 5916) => 0.87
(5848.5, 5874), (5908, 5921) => 0.88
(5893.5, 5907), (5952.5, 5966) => 1.12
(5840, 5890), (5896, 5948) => 0.99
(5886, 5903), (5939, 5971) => 1.20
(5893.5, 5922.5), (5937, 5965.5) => 1.08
